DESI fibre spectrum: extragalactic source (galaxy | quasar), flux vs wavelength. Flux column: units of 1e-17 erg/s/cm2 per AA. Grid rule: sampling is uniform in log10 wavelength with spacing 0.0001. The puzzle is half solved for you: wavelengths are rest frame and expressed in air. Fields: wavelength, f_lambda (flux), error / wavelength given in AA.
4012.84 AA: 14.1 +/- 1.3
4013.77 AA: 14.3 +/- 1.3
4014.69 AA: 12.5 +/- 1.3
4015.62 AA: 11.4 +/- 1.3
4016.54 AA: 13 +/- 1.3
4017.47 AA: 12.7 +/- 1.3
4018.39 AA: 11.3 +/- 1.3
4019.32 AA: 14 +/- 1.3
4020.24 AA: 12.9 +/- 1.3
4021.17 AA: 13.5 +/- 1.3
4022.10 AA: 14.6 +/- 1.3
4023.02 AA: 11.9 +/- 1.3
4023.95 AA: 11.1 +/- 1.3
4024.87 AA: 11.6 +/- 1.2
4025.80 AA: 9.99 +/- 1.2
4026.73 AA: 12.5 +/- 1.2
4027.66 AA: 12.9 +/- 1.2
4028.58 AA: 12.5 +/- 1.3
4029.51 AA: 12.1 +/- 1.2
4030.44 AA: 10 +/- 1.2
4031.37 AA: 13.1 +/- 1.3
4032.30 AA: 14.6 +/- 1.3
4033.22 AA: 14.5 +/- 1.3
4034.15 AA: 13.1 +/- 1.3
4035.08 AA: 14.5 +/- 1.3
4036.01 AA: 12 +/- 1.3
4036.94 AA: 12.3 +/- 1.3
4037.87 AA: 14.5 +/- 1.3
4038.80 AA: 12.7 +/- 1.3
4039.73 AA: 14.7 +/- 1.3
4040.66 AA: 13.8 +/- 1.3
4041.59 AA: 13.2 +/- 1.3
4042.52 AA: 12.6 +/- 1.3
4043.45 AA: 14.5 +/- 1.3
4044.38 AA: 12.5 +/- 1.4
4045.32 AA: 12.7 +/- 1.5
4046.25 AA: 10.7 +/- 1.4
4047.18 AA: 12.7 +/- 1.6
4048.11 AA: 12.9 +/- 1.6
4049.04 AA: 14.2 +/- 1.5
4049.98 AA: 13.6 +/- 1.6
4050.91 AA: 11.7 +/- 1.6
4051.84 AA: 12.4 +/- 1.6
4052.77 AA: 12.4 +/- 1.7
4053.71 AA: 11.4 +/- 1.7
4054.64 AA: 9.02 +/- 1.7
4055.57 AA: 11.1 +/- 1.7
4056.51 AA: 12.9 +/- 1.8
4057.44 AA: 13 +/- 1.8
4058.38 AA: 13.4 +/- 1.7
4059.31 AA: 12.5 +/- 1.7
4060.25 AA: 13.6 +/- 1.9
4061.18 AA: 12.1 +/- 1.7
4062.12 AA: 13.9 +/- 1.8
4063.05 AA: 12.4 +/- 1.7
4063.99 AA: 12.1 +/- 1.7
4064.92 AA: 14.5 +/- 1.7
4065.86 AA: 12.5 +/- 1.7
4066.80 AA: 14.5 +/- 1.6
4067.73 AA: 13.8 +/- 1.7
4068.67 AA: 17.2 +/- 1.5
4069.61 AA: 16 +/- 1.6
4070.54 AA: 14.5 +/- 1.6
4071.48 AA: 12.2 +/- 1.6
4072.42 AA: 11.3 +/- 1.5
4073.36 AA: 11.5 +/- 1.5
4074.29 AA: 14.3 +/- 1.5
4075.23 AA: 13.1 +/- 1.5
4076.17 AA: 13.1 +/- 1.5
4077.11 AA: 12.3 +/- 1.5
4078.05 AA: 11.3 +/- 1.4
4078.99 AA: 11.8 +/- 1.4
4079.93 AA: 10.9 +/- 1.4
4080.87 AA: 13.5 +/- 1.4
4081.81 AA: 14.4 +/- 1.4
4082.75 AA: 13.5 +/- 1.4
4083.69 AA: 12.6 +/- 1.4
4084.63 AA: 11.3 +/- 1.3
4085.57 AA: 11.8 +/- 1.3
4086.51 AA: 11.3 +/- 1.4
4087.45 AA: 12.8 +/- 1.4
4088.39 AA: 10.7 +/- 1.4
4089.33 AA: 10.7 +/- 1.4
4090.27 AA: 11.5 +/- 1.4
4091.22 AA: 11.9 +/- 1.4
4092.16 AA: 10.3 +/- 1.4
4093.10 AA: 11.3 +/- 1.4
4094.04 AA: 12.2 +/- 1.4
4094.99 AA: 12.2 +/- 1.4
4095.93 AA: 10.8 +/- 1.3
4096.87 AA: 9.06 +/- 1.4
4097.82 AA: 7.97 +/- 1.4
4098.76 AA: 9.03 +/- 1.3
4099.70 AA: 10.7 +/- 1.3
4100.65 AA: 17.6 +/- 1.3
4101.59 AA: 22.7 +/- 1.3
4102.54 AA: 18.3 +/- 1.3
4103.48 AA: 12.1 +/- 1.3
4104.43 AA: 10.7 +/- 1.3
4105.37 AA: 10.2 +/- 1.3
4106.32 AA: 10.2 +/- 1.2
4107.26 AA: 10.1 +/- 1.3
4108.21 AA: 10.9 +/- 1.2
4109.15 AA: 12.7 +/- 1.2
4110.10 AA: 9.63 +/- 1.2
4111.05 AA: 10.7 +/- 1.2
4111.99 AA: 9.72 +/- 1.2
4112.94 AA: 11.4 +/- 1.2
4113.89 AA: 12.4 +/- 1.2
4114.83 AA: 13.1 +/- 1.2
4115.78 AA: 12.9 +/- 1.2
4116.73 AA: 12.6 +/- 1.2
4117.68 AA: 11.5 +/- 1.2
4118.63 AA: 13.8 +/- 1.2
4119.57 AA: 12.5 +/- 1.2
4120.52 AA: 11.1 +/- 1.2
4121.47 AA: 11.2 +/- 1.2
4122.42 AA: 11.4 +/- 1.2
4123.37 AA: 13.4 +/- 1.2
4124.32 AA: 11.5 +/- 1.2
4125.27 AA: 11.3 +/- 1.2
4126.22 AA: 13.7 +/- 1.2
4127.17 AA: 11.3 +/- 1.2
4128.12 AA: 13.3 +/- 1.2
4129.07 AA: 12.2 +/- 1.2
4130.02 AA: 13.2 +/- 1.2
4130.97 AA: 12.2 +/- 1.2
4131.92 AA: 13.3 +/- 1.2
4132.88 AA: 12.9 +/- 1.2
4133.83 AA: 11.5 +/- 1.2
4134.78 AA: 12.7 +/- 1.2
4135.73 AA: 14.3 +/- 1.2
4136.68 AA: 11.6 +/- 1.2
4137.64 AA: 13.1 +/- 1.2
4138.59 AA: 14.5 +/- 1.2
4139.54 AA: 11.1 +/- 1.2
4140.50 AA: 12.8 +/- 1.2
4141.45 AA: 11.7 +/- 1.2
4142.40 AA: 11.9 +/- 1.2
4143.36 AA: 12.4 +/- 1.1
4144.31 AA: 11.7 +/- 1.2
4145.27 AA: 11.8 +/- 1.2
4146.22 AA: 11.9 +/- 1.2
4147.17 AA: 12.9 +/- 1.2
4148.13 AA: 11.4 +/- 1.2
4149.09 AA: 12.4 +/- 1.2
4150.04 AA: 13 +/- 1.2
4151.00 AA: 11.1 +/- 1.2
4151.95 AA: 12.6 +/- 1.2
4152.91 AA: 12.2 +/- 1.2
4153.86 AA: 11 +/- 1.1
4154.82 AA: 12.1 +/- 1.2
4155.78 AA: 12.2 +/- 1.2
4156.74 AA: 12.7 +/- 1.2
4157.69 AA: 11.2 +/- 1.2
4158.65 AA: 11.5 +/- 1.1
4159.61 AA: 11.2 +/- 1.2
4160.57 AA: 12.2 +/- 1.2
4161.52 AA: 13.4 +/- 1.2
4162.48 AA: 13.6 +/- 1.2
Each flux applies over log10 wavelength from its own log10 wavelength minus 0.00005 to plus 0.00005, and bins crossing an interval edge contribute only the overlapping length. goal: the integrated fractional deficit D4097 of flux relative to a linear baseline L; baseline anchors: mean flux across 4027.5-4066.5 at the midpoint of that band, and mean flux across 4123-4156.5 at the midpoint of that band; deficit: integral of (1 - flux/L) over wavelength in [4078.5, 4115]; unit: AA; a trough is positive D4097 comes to 1.9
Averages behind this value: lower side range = 12.8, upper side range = 12.3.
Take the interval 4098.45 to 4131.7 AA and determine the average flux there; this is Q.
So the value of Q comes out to 12.3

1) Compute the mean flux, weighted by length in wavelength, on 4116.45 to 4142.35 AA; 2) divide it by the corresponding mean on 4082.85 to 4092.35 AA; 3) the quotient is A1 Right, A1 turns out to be 1.1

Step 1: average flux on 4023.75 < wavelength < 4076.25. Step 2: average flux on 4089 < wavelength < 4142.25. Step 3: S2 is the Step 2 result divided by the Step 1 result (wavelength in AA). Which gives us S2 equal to 0.94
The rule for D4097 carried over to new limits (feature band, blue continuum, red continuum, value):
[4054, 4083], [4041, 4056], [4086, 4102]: -1.92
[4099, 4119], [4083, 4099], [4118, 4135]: -1.38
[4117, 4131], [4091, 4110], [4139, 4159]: -0.29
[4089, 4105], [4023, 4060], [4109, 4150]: 0.07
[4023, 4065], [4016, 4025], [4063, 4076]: 1.51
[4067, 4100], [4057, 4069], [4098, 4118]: 2.14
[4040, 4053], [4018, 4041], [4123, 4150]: -0.12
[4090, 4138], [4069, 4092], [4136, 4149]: 0.83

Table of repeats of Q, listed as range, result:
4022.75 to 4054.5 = 12.7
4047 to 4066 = 12.6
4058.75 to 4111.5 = 12.4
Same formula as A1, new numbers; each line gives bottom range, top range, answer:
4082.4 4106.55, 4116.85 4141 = 1.03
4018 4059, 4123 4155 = 0.97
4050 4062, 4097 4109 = 1.02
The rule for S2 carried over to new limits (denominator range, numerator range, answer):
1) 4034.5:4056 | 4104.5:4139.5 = 0.95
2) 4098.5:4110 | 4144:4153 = 0.94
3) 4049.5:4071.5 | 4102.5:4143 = 0.93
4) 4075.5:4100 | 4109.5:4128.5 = 1.04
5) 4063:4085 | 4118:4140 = 0.95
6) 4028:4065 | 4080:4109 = 0.94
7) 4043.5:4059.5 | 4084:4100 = 0.89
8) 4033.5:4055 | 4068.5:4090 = 0.99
